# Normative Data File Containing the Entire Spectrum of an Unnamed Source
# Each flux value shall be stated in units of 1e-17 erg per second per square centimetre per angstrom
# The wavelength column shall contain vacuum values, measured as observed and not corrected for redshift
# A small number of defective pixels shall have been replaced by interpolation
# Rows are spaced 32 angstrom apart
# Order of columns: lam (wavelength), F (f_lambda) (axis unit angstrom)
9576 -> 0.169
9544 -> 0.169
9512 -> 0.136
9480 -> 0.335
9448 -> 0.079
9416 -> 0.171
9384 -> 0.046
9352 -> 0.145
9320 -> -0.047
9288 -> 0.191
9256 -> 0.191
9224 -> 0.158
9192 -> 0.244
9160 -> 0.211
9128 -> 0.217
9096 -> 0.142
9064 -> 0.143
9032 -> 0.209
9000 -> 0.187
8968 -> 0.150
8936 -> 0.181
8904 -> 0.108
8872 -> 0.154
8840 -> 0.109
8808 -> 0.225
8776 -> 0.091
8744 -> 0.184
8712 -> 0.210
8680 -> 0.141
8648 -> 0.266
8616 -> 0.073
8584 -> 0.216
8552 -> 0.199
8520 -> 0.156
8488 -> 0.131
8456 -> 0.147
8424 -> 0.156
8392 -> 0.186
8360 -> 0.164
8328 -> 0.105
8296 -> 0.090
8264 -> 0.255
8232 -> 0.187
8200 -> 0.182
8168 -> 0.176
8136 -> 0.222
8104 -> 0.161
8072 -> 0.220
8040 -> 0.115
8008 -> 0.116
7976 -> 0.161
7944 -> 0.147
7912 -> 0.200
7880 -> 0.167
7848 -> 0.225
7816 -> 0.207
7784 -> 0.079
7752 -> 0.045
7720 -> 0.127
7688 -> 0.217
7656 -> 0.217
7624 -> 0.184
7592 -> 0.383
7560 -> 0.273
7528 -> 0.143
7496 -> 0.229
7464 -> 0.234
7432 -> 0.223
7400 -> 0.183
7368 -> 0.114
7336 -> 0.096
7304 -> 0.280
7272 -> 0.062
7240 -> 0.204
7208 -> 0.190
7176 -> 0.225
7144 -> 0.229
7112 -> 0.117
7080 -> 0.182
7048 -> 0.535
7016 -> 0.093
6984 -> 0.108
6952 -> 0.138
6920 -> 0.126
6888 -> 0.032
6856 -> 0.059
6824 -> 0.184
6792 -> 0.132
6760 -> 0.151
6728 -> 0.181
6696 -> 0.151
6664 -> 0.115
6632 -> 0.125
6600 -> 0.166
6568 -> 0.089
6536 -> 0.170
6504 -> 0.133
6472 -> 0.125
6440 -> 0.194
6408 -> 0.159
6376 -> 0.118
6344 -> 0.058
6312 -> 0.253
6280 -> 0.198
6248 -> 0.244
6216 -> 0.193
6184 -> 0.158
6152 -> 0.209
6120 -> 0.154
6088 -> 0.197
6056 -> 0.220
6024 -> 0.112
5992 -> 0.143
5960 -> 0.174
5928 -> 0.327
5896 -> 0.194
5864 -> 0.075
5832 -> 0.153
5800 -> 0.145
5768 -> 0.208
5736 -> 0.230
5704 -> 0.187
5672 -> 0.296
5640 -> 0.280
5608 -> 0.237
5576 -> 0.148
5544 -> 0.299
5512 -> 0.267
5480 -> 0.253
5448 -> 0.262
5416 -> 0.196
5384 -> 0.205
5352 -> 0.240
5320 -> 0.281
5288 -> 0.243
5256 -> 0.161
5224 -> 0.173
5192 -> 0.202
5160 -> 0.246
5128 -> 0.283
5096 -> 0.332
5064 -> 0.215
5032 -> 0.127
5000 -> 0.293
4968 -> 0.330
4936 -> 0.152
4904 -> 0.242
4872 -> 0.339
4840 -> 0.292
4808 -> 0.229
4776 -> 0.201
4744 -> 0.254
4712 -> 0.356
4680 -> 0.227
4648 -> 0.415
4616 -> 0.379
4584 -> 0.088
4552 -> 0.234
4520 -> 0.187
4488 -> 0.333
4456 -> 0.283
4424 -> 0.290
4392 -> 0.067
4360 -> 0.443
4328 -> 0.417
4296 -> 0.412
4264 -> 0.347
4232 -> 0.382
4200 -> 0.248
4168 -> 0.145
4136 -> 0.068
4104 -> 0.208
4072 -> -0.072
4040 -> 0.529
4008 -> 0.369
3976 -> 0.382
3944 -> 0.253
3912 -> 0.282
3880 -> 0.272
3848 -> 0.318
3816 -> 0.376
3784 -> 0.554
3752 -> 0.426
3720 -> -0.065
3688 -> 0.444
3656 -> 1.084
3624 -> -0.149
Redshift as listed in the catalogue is 0.890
